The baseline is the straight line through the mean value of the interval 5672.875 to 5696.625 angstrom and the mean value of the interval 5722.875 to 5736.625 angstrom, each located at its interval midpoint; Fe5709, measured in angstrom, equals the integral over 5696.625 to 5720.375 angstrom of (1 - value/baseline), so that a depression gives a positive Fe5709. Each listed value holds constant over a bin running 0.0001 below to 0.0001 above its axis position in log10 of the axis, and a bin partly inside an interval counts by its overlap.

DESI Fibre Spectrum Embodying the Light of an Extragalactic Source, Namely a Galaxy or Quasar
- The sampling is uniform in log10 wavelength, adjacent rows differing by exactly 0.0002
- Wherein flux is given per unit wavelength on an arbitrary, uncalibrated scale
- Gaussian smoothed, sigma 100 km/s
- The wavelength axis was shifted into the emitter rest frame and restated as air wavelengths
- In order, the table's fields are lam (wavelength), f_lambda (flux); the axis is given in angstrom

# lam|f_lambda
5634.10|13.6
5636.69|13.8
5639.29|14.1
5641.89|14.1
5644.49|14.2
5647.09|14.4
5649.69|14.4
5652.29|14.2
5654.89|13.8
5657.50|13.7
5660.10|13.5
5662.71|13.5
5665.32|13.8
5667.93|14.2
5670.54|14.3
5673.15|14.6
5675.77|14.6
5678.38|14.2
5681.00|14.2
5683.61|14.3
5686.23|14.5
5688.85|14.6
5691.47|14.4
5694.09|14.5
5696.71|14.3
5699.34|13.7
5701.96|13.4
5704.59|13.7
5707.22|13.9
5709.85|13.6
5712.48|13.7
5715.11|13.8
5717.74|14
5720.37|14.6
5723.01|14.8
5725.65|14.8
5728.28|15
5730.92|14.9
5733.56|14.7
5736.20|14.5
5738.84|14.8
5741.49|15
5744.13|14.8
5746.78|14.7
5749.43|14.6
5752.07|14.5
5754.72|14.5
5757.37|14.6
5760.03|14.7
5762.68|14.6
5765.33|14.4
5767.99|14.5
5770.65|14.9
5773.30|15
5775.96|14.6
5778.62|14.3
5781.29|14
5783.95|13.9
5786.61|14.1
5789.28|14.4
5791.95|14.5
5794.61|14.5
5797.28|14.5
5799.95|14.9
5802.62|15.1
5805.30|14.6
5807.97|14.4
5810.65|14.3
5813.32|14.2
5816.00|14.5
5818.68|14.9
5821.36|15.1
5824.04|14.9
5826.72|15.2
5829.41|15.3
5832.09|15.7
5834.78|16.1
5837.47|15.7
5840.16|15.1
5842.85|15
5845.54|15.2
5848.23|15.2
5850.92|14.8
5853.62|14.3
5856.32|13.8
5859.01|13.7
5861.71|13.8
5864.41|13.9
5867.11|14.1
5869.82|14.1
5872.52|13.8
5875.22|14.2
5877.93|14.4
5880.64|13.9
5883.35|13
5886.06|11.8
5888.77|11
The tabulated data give 1.3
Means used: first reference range 14.4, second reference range 14.8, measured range 13.8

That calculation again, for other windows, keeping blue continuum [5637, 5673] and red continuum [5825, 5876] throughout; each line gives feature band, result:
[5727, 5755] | -0.8 angstrom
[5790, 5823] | -0.2 angstrom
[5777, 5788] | 0.3 angstrom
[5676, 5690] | -0.3 angstrom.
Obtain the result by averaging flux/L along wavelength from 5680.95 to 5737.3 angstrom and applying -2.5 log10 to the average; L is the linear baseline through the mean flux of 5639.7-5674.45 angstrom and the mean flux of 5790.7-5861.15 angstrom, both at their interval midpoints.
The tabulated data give 0.00 mag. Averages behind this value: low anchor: 14.1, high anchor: 14.8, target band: 14.3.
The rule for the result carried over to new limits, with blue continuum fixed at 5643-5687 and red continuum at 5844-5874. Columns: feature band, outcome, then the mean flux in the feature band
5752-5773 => -0.031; 14.6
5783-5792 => 0.001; 14.2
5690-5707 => 0.012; 14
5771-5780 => -0.034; 14.7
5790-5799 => -0.023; 14.5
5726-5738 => -0.046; 14.8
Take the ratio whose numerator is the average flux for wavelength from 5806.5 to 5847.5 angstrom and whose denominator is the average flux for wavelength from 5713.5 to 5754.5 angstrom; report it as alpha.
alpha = 1.03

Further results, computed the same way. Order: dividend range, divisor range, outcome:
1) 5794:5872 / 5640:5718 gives 1.05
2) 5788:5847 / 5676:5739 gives 1.04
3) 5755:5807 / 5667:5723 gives 1.03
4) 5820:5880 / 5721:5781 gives 1.00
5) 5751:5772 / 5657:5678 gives 1.04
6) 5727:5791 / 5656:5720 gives 1.04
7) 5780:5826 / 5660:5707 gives 1.03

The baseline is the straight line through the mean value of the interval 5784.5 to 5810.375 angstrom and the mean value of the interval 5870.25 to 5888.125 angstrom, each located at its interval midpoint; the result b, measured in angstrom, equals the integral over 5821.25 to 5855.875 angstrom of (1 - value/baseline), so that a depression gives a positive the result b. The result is -2.9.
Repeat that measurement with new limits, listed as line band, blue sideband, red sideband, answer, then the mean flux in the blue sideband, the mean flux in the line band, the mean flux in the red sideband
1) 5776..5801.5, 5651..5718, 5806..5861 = 0.4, 14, 14.4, 14.9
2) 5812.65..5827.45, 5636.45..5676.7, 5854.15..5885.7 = -1.0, 14.1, 14.8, 13.8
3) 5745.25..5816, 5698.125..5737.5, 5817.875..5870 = 0.0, 14.2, 14.5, 14.8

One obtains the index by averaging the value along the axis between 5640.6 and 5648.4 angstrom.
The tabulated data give 14.2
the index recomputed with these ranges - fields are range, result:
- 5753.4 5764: 14.6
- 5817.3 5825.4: 15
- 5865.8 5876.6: 14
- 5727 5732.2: 14.9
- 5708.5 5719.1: 13.8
